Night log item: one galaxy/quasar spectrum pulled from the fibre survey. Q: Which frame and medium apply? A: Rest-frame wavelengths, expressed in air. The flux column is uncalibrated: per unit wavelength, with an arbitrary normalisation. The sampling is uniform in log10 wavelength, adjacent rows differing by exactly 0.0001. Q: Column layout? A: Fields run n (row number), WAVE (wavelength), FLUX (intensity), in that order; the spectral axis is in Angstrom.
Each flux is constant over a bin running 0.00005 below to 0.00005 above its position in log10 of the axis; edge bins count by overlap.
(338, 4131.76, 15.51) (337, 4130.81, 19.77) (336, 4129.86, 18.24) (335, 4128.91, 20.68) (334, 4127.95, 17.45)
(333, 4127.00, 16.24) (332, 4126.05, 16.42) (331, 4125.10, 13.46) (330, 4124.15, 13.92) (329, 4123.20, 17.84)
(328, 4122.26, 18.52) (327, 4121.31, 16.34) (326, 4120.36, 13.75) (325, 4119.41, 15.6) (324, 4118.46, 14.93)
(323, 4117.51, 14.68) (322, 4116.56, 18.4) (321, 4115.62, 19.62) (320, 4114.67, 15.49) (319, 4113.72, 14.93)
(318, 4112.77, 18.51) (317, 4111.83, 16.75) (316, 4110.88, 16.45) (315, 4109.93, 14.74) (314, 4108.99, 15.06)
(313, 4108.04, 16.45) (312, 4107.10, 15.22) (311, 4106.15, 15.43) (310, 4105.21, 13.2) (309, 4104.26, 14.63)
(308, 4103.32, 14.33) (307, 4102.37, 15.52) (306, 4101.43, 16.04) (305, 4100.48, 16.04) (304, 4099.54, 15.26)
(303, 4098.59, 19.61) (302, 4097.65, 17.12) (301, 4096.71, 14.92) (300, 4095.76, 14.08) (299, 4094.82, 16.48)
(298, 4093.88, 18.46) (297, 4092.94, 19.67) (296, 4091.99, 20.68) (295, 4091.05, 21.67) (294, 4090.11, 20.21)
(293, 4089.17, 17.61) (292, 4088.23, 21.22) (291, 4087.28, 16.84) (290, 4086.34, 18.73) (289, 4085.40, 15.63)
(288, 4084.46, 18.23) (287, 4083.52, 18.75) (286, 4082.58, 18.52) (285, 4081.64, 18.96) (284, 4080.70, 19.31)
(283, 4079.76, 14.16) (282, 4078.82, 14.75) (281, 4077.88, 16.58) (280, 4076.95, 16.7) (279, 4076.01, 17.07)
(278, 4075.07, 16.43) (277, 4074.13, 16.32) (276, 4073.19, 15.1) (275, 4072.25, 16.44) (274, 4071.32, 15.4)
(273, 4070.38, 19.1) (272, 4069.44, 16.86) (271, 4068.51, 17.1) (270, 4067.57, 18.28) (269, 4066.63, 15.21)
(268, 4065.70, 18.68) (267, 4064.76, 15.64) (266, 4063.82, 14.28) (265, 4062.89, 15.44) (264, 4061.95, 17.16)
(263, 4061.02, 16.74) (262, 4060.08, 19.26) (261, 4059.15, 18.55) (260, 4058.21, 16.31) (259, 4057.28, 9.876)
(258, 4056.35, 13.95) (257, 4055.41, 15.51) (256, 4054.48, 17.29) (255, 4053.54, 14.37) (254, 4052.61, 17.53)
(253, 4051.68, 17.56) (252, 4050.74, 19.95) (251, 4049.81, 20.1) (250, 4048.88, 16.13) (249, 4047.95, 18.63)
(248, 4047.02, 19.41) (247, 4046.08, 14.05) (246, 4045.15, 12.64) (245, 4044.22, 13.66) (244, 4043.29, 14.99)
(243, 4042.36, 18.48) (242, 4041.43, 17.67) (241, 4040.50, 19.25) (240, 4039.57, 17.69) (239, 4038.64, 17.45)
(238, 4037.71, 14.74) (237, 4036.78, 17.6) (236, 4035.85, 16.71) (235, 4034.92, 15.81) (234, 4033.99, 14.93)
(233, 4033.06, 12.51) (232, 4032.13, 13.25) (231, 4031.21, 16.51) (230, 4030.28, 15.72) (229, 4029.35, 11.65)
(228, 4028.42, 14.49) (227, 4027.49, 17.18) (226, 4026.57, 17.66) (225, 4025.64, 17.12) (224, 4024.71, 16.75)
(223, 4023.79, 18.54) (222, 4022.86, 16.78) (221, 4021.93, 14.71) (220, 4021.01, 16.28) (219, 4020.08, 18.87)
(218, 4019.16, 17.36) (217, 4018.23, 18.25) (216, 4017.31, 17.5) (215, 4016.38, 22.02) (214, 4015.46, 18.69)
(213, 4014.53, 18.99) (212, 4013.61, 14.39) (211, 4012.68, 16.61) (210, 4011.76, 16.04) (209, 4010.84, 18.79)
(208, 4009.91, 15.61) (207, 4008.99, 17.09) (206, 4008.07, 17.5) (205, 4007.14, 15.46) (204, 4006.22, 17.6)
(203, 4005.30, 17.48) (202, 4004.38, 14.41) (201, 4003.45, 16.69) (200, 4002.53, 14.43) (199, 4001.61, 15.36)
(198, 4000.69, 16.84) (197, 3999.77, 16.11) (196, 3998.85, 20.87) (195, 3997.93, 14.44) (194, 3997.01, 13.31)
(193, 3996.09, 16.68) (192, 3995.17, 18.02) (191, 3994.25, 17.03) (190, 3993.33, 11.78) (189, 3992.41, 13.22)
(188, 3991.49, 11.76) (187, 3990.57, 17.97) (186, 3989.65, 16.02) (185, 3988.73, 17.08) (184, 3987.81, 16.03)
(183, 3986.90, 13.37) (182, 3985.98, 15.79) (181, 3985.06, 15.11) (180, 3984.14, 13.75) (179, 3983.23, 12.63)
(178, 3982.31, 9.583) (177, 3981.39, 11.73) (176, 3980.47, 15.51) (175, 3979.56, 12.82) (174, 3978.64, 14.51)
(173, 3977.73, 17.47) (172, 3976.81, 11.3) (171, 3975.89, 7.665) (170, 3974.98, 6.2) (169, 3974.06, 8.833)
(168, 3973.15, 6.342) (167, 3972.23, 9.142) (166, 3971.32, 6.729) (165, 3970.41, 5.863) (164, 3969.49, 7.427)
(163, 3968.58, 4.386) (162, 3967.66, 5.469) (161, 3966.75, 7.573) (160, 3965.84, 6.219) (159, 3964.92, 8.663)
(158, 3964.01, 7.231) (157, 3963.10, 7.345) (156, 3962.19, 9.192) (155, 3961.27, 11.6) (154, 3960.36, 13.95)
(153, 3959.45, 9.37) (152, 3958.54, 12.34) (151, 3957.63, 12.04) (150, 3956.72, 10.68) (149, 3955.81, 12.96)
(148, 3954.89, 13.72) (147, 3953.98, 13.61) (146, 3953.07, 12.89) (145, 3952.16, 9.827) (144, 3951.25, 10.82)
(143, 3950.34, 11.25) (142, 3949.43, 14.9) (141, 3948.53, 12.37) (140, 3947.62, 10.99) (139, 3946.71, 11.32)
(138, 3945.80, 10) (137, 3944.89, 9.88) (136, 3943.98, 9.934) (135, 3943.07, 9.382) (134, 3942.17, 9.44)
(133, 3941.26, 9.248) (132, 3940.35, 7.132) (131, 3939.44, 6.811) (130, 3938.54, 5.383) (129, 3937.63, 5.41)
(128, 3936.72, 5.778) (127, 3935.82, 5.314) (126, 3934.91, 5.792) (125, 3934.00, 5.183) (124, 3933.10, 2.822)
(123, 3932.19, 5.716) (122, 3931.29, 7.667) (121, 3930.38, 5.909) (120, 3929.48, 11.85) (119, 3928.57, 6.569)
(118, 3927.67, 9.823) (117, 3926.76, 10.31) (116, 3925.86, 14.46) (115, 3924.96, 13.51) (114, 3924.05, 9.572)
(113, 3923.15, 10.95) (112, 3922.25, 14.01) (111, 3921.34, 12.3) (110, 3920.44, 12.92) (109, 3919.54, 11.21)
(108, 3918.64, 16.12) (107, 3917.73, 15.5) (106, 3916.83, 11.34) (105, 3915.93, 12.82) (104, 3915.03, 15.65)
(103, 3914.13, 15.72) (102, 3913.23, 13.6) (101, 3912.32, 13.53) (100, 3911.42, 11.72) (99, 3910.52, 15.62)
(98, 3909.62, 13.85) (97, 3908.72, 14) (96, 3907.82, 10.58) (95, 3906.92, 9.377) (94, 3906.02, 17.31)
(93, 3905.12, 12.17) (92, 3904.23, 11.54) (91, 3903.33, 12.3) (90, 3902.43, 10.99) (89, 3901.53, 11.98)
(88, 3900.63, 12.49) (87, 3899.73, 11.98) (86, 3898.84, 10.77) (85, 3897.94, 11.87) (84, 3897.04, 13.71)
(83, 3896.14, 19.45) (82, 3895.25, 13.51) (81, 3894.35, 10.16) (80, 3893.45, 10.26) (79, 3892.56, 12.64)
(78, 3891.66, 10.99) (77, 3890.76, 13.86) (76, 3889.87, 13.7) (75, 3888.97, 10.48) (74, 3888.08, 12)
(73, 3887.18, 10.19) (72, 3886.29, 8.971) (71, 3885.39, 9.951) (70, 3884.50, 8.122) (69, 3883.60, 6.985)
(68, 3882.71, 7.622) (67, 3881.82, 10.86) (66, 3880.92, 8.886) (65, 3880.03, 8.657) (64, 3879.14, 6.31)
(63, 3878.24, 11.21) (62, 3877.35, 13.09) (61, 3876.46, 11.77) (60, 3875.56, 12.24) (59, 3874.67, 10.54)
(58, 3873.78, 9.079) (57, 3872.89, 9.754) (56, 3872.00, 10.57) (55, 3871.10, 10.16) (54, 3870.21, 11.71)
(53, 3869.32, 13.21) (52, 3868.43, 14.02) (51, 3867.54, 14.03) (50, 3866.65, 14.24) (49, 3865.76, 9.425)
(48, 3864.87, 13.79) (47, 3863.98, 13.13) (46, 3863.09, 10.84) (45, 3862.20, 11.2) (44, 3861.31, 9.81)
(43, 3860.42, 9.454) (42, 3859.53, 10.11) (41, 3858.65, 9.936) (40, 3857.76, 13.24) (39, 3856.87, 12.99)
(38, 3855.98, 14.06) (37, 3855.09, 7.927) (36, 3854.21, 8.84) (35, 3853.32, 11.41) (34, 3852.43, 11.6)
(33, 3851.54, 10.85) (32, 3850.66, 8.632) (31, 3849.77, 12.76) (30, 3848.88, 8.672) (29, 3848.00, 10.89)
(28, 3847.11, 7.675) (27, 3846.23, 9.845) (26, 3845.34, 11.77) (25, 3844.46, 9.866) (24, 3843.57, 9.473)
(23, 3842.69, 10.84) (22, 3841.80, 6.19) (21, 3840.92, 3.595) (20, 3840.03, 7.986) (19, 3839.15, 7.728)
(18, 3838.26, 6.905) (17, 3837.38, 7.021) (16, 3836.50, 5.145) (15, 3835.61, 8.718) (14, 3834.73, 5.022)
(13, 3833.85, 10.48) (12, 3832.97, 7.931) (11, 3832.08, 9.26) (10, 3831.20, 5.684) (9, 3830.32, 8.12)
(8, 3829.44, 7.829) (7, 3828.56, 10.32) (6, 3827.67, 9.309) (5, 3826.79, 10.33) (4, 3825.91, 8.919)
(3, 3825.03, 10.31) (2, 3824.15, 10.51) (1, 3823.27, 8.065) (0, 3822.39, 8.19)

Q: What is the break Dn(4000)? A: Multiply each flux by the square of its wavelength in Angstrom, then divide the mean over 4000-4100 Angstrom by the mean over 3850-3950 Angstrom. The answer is 1.66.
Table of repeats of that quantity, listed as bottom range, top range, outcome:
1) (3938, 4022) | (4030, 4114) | 1.35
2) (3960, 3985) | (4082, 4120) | 1.86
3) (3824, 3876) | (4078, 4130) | 1.92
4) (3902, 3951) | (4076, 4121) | 1.71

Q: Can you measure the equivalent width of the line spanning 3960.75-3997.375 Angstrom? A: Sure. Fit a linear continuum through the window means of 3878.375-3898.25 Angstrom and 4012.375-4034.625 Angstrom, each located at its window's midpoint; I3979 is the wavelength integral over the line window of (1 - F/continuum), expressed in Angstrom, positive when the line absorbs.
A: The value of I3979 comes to 8.2 Angstrom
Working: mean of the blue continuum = 10.9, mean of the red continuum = 16.5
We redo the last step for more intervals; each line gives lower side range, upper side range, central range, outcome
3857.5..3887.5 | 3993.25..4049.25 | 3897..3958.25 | 8.4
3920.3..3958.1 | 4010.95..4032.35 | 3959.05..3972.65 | 4.5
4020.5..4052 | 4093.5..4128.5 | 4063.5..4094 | -2.6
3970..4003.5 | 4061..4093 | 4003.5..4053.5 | -4.8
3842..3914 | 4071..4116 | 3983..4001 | -1.4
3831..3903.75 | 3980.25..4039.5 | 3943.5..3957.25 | 2.0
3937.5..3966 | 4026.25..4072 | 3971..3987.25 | 0.6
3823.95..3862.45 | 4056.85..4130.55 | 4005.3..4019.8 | -3.2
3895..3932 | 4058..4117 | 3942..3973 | 8.2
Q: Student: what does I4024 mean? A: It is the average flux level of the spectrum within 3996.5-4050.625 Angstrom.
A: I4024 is 16.6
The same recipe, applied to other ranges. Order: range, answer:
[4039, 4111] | 16.8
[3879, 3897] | 10.8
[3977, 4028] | 16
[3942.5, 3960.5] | 11.6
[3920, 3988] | 10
